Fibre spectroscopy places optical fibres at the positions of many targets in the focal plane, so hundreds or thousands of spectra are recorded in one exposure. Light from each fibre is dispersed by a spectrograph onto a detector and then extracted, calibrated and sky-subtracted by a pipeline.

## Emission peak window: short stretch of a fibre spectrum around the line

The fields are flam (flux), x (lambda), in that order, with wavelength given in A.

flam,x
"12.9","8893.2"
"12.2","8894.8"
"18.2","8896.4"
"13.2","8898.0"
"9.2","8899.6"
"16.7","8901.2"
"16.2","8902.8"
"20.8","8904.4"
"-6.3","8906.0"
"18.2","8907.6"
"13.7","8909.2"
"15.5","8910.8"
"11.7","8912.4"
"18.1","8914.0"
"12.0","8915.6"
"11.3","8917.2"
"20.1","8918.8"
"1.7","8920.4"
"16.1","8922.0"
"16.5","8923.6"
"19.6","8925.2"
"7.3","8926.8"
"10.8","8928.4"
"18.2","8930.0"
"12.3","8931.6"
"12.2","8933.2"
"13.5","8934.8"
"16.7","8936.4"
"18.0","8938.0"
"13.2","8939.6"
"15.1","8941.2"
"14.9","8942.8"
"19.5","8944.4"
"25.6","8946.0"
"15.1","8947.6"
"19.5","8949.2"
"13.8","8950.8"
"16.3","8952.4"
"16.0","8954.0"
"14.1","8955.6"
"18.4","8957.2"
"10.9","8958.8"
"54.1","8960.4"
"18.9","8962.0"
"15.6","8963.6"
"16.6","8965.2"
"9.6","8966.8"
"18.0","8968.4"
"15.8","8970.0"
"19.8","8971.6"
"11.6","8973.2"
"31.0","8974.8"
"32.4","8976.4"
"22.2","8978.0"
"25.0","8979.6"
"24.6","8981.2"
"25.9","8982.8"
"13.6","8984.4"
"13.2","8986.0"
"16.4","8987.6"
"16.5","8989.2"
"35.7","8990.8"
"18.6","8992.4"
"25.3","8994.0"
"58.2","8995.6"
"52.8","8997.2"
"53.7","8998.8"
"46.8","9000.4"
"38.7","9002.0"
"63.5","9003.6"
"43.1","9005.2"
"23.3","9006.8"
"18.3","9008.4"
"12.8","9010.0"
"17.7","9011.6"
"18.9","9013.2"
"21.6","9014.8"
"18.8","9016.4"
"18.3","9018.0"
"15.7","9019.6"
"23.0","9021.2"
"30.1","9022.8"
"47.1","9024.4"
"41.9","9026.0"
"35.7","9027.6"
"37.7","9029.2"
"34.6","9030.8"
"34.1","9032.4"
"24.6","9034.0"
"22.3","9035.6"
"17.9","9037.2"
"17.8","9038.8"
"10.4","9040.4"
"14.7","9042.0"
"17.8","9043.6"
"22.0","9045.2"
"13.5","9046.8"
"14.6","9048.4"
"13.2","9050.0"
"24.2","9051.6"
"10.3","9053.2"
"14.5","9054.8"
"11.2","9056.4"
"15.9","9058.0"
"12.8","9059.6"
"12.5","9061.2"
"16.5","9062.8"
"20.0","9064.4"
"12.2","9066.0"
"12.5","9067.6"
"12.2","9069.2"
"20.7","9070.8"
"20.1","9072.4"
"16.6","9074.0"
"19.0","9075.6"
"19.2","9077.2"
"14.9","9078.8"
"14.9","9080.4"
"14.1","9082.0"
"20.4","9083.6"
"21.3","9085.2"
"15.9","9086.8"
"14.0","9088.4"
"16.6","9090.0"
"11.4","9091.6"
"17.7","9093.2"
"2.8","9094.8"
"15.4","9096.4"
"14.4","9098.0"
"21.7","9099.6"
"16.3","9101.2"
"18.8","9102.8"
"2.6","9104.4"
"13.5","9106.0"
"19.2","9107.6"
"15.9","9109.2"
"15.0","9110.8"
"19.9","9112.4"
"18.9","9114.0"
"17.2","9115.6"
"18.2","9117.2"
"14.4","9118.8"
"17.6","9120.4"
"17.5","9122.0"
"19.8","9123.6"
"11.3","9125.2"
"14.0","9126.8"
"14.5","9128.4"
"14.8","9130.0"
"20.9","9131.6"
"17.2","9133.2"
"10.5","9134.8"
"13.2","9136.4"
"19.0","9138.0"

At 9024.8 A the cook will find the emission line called [N II]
